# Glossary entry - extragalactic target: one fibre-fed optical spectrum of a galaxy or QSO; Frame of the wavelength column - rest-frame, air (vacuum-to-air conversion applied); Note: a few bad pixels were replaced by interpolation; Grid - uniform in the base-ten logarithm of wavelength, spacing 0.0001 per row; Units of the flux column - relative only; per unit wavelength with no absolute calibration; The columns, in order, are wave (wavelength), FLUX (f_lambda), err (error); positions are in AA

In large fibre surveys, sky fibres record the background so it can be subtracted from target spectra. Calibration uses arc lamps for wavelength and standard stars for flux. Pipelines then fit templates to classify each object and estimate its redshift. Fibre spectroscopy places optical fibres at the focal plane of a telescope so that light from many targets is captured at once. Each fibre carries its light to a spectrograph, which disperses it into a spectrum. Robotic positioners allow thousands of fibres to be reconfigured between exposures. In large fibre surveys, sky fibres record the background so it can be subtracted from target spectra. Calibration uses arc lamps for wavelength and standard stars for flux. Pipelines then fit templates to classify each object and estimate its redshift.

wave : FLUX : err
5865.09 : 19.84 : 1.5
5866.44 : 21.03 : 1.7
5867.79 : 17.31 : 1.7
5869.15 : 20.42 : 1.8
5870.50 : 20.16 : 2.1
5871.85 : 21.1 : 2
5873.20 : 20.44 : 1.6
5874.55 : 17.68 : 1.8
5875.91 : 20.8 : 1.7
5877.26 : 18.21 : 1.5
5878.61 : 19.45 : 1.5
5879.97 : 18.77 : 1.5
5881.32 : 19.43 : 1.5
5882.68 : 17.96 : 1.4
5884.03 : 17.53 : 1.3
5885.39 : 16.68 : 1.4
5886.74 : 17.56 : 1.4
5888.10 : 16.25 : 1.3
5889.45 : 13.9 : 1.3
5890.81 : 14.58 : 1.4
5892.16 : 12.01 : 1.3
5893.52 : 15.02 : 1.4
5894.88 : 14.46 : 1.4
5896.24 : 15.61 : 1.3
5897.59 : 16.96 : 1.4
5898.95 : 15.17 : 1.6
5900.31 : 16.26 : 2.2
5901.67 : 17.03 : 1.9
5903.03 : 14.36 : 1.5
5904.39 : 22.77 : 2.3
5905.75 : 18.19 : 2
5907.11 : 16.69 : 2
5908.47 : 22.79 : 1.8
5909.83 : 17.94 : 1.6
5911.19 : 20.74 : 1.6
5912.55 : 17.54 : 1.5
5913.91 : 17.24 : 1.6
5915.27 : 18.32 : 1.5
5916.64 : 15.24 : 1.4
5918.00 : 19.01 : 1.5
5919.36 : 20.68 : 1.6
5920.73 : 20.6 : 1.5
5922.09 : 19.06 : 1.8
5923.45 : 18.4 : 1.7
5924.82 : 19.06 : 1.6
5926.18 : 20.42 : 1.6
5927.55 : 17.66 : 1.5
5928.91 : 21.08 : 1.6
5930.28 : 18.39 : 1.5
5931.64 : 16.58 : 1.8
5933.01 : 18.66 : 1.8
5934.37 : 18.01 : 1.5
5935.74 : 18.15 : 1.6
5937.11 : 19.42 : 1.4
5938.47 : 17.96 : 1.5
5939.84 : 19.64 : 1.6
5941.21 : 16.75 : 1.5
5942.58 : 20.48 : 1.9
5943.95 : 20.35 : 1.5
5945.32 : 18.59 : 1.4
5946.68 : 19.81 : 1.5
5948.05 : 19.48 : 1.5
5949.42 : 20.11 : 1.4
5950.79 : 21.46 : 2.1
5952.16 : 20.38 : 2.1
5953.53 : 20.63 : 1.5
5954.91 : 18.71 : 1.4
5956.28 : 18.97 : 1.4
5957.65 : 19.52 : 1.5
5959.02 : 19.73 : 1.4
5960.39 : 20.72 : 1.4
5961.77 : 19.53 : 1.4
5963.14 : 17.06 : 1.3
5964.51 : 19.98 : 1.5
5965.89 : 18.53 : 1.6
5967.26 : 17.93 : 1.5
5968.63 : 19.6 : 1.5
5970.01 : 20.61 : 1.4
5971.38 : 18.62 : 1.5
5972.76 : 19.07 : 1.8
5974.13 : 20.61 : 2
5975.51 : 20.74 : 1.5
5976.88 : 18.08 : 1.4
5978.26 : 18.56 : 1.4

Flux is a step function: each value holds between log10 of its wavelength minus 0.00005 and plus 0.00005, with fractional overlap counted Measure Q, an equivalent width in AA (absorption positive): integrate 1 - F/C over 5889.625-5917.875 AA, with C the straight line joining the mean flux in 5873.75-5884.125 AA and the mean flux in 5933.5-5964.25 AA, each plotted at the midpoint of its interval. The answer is 3.1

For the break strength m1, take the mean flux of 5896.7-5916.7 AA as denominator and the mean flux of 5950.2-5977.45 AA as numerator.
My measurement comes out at 1.09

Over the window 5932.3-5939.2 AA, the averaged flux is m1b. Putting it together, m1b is 18.4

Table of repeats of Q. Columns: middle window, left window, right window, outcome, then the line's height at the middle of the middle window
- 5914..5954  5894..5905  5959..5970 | -2.57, 17.9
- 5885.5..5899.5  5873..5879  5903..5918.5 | 2.74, 18.9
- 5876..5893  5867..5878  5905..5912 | 2.16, 19.4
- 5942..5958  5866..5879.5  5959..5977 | -0.38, 19.4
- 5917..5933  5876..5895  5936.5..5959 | -0.49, 18.5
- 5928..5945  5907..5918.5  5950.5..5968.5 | 0.17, 19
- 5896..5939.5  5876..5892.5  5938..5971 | -0.31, 18.2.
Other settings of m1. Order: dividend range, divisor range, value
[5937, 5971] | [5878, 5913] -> 1.13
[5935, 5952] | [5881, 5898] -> 1.22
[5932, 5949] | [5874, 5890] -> 1.06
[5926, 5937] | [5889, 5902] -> 1.23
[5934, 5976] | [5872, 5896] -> 1.13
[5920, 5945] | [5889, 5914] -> 1.12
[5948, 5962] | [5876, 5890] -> 1.12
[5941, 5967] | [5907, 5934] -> 1.04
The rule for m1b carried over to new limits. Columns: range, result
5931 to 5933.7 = 17.7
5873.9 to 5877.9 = 18.9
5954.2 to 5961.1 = 19.5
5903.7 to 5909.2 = 20.1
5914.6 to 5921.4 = 18.7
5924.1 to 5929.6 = 19.5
